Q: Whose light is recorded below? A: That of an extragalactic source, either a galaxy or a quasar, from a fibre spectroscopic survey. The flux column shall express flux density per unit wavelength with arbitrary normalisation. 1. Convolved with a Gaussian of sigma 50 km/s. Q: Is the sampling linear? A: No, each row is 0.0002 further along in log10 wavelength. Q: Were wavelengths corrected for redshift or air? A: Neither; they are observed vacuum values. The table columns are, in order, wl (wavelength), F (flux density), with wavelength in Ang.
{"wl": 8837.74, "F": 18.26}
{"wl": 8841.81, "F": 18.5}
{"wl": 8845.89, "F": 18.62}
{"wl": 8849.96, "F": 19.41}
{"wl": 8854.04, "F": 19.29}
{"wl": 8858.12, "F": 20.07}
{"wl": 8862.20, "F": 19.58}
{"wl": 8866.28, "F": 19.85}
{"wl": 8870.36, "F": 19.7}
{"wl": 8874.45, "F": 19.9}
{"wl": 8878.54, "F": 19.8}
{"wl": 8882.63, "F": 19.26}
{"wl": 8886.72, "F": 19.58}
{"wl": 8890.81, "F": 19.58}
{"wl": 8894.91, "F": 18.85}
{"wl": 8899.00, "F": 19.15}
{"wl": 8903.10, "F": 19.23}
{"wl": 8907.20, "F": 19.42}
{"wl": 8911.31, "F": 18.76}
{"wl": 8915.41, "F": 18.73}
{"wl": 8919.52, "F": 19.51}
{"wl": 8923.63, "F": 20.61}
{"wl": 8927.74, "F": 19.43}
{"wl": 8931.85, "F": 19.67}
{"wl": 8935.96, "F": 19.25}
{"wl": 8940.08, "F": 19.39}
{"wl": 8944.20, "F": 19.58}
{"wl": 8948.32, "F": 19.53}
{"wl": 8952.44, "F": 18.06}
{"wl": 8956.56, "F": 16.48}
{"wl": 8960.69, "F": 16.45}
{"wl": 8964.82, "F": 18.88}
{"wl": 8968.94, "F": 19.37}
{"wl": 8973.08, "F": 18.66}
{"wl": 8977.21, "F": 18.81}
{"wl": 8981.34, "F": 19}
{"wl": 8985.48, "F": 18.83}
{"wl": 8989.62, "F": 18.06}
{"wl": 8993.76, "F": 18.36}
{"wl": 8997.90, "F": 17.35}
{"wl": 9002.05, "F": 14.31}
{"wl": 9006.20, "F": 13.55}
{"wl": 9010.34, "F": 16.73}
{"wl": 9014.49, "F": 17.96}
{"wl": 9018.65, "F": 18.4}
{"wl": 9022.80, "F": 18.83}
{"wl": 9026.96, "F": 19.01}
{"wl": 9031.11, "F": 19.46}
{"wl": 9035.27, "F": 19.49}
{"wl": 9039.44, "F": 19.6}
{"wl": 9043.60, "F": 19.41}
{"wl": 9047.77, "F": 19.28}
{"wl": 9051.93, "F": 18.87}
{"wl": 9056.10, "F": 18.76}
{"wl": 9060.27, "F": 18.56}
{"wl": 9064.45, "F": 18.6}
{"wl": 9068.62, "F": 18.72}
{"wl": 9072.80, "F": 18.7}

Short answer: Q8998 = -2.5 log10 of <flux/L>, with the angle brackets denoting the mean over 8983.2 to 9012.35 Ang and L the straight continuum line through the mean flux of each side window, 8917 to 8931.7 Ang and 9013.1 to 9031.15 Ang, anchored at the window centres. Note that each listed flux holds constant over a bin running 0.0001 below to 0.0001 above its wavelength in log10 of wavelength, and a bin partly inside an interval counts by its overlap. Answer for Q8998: 0.13 mag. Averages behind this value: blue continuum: 19.8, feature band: 16.8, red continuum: 18.7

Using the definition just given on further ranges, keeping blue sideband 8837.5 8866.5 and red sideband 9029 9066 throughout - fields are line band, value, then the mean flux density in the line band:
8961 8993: 0.029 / 18.7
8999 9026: 0.145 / 16.8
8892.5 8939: -0.008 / 19.3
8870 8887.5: -0.025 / 19.6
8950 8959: 0.109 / 17.3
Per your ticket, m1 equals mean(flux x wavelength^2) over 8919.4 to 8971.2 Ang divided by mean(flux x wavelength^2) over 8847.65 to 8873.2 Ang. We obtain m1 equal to 1.0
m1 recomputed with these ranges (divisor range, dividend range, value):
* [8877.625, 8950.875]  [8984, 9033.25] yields 0.92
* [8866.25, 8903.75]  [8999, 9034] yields 0.92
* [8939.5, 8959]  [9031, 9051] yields 1.07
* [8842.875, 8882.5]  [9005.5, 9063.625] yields 0.99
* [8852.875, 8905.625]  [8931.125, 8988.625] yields 0.97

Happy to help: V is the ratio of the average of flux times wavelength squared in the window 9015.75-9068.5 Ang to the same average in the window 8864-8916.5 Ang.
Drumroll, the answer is 1.0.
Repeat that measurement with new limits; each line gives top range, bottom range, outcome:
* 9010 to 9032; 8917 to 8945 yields 0.96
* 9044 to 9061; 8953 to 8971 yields 1.08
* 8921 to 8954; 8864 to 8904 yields 1.01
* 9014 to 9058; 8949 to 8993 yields 1.06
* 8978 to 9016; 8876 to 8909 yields 0.91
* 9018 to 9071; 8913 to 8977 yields 1.03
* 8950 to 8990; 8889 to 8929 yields 0.96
